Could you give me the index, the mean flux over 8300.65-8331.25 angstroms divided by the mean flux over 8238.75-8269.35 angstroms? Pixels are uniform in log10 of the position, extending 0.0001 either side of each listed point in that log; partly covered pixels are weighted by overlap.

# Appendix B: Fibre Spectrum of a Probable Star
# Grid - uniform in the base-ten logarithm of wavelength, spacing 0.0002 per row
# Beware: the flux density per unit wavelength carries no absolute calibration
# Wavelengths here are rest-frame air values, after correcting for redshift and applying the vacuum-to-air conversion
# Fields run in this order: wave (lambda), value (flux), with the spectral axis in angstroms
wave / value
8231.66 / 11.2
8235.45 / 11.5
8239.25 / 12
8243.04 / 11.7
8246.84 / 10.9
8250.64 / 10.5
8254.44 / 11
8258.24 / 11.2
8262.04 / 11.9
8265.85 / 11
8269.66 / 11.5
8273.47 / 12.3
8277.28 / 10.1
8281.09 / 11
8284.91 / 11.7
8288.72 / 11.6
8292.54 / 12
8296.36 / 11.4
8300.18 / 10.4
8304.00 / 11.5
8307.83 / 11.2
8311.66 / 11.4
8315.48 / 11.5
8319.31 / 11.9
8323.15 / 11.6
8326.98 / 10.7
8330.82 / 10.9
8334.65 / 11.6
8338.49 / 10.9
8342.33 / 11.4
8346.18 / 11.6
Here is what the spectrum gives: 1.0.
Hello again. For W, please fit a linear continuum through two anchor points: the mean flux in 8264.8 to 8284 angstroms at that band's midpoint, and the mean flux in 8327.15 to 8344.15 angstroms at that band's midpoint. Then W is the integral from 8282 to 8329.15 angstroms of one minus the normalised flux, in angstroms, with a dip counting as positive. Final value -0.9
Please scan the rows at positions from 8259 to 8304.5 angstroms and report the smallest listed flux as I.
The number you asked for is 10.1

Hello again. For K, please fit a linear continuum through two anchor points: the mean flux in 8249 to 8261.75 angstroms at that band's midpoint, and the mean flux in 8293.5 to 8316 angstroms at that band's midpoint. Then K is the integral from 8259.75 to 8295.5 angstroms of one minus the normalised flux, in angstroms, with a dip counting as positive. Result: -1.0 angstroms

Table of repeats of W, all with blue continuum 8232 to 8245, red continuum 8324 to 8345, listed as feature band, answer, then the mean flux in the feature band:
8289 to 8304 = 0.0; 11.3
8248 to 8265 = 0.6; 11.1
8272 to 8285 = 0.3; 11.2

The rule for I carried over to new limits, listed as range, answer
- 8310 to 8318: 11.4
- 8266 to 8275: 11.5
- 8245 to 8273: 10.5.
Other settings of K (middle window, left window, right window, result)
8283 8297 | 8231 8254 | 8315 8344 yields -0.5 angstroms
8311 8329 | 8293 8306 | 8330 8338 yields -0.3 angstroms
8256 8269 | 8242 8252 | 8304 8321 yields -0.3 angstroms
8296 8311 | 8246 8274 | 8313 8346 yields 0.2 angstroms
